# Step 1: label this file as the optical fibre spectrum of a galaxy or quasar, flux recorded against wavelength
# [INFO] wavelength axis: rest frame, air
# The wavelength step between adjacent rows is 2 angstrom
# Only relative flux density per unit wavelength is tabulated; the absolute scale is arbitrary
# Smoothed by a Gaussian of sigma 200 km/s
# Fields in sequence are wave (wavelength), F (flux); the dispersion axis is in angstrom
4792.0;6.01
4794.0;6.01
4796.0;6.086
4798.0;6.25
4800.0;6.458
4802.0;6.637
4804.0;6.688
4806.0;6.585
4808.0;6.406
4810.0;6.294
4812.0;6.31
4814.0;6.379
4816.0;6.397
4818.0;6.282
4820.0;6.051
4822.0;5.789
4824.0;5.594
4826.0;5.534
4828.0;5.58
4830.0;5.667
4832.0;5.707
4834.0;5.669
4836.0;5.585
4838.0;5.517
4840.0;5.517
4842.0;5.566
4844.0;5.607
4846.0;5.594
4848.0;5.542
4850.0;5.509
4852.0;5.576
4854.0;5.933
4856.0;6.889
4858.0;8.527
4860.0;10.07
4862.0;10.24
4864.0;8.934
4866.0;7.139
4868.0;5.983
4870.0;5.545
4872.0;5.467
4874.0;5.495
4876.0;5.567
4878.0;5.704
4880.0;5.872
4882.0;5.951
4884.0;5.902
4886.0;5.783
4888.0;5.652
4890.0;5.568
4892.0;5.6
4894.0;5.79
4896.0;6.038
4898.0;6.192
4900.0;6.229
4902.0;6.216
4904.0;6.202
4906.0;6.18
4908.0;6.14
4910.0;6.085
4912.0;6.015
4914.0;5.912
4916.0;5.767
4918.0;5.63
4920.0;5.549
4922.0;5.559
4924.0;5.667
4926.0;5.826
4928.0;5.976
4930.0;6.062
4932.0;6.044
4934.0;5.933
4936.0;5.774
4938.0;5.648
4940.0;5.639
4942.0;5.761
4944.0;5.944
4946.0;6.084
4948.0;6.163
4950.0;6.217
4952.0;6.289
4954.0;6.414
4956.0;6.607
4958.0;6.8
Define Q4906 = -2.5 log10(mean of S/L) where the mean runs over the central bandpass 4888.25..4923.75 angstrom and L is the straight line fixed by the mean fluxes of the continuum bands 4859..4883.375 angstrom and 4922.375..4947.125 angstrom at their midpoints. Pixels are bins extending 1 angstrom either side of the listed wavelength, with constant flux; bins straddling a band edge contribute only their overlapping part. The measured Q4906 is 0.07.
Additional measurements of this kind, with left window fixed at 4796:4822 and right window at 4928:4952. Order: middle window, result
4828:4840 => 0.122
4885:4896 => 0.072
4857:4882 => -0.136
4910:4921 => 0.041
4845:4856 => 0.088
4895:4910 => -0.017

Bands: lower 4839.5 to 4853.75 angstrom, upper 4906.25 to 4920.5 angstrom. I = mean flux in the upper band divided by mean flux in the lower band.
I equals 1.06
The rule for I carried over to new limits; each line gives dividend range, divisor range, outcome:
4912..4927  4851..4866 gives 0.72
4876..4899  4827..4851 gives 1.04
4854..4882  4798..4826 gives 1.11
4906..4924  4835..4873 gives 0.89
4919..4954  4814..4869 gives 0.93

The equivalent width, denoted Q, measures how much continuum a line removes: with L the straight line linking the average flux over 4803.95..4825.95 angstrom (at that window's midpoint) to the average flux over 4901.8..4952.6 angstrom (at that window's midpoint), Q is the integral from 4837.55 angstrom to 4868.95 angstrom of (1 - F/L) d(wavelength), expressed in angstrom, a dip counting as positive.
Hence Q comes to -3.5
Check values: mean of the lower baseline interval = 6.2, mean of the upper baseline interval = 5.93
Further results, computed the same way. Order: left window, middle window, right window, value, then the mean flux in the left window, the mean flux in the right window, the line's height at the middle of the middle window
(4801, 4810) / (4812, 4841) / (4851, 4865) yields 5.3 angstrom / 6.55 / 8.02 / 7.14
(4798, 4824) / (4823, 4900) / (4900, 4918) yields 0.4 angstrom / 6.32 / 6.05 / 6.18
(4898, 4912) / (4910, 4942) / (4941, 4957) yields 1.9 angstrom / 6.17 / 6.18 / 6.17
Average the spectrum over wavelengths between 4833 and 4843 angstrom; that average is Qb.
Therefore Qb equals 5.57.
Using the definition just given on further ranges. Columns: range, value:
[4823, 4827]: 5.56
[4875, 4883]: 5.77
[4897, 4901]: 6.21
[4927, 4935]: 6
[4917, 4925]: 5.6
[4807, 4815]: 6.35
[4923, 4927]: 5.75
